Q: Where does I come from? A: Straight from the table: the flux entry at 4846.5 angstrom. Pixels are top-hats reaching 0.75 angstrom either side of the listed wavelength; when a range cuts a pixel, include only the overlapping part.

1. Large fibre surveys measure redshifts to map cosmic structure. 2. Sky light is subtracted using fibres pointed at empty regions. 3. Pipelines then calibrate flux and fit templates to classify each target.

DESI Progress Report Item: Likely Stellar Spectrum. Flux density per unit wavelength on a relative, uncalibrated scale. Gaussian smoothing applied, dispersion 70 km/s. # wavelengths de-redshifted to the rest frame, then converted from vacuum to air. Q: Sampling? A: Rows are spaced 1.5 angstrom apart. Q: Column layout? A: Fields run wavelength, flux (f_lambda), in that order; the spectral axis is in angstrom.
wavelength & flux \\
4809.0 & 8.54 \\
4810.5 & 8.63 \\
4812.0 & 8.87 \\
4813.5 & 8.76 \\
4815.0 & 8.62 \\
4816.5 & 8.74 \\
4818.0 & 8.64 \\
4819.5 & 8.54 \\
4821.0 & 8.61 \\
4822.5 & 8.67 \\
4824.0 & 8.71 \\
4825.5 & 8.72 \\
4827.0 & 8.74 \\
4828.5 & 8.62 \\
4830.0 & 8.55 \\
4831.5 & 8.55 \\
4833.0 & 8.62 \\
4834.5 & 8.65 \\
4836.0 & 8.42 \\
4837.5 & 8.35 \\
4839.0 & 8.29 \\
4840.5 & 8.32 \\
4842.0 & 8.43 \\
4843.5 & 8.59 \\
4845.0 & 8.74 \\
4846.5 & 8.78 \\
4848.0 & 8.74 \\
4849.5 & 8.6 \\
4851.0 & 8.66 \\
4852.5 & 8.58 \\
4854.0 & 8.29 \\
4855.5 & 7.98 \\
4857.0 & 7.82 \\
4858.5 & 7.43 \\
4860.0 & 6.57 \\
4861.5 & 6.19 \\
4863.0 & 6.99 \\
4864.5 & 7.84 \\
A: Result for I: 8.78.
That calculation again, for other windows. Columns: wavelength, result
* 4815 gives 8.62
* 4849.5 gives 8.6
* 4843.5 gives 8.59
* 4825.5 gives 8.72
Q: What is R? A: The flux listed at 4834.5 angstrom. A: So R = 8.65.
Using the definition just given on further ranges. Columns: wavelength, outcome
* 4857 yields 7.82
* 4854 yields 8.29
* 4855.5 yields 7.98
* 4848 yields 8.74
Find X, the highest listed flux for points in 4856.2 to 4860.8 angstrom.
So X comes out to 7.82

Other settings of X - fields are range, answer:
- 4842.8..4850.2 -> 8.78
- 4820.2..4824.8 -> 8.71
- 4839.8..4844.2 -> 8.59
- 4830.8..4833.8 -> 8.62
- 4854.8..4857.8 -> 7.98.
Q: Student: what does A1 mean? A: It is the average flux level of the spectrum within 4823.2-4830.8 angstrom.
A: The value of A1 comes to 8.67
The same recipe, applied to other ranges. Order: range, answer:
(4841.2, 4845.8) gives 8.59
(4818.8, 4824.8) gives 8.63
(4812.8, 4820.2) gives 8.66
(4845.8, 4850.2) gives 8.71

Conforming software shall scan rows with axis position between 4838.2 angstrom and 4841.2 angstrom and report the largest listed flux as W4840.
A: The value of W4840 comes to 8.32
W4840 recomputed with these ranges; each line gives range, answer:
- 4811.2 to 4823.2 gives 8.87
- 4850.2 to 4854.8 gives 8.66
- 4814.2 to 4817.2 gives 8.74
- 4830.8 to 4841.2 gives 8.65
